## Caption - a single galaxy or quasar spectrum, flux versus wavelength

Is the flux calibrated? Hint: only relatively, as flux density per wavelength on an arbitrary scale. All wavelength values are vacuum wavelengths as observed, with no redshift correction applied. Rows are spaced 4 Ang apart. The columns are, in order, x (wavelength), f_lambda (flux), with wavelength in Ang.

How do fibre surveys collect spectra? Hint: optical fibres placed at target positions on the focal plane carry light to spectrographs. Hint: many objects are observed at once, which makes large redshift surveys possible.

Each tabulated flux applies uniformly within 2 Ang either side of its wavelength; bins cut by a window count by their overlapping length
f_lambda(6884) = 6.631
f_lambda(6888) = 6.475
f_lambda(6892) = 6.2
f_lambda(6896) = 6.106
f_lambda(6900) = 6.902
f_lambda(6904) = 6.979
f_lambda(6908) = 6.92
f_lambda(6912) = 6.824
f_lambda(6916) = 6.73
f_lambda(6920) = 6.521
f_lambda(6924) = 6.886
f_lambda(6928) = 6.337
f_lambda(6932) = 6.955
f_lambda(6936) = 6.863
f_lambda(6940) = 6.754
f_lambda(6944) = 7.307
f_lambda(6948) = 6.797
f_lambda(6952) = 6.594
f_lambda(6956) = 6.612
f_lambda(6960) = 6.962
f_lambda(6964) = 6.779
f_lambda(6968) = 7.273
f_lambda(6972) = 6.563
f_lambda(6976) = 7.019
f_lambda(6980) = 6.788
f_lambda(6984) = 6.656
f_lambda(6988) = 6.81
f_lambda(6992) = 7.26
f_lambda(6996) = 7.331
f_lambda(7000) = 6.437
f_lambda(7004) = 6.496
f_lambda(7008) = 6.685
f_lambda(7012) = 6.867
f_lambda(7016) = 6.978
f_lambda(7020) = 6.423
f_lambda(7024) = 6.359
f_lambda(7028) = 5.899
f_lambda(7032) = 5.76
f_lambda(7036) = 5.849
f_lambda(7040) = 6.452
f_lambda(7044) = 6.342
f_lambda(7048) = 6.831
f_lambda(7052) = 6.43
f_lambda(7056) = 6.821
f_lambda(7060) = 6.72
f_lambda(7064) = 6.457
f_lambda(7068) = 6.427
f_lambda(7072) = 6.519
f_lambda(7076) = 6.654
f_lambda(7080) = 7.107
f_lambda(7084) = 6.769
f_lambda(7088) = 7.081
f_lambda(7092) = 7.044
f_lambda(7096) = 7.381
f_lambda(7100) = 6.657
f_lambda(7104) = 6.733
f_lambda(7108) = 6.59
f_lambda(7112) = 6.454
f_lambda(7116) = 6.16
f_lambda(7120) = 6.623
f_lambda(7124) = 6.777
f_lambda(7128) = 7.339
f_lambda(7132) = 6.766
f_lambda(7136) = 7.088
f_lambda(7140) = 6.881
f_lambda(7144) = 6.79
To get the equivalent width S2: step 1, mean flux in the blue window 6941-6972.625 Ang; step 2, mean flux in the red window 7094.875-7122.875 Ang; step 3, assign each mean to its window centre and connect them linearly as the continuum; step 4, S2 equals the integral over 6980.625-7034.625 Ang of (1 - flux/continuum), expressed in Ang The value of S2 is 1.5 Ang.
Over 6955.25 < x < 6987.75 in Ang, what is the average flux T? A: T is 6.84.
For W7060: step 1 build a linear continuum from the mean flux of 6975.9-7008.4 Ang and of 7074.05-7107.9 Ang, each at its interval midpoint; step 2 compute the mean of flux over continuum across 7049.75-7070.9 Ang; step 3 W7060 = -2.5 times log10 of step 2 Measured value 0.050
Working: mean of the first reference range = 6.83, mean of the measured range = 6.57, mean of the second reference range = 6.91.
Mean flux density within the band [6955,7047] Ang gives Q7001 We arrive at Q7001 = 6.64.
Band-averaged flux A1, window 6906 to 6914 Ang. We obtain 6.87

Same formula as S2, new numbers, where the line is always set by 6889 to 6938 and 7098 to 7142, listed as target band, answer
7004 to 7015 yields -0.1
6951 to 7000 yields -1.3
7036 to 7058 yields 0.7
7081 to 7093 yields -0.4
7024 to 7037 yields 1.5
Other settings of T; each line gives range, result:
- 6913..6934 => 6.69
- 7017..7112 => 6.58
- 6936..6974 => 6.85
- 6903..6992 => 6.82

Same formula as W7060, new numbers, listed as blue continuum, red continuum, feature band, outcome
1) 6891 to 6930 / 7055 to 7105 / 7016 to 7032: 0.08 mag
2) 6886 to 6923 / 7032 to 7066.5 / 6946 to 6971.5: -0.04 mag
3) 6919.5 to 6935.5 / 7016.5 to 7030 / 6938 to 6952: -0.04 mag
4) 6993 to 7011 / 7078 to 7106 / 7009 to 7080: 0.06 mag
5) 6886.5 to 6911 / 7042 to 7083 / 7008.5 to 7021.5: -0.02 mag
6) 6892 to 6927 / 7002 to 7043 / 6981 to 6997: -0.08 mag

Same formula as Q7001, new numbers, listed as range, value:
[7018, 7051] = 6.25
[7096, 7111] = 6.74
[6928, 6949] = 6.88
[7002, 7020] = 6.72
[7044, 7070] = 6.59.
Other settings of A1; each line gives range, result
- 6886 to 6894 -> 6.34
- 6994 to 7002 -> 6.88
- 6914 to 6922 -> 6.63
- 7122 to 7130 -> 7.06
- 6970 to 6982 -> 6.79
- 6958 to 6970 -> 7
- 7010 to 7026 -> 6.66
